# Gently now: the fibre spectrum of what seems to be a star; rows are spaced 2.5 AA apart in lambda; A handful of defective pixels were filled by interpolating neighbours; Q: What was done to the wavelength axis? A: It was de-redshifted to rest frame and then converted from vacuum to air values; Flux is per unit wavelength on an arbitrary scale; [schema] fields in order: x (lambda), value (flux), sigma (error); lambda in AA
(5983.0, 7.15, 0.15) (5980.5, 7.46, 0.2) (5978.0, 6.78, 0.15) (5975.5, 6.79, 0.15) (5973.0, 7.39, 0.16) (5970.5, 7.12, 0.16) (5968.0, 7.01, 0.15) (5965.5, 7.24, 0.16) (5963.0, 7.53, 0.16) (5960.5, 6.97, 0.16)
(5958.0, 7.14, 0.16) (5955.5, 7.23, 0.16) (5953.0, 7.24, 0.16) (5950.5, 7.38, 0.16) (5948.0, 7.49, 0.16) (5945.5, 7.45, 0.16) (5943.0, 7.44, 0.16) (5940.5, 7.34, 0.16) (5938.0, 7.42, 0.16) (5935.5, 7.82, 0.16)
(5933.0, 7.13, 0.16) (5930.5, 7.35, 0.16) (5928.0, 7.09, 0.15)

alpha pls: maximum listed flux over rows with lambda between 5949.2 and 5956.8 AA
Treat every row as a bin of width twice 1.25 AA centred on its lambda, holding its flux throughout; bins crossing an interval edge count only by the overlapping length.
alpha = 7.38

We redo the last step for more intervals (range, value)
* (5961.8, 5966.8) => 7.53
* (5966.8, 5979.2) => 7.39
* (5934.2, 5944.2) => 7.82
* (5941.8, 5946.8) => 7.45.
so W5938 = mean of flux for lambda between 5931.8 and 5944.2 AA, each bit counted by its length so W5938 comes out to 7.43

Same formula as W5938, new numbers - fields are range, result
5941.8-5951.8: 7.44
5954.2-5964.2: 7.22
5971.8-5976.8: 7.08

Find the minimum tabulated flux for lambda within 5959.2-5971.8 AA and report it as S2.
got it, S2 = 6.97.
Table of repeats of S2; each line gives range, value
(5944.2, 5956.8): 7.23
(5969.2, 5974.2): 7.12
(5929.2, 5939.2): 7.13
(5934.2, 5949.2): 7.34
